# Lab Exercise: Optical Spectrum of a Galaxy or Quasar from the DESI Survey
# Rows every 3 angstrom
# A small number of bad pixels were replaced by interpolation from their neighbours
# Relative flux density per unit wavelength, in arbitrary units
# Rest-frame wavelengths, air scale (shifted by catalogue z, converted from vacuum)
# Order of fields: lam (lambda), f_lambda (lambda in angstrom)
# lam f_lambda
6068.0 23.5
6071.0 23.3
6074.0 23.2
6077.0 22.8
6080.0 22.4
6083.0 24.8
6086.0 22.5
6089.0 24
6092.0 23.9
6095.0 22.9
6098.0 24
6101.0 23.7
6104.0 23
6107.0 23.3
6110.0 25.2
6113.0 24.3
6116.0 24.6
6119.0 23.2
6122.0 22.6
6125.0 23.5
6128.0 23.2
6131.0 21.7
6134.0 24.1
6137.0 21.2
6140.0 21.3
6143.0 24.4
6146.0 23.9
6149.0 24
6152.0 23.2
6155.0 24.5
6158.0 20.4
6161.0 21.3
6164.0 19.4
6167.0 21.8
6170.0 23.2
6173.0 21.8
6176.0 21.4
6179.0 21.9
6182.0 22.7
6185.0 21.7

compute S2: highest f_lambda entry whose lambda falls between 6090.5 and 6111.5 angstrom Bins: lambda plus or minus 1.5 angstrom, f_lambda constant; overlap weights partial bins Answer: 25.2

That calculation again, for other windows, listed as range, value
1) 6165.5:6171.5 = 23.2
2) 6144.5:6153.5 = 24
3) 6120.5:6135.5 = 24.1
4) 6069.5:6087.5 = 24.8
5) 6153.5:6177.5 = 24.5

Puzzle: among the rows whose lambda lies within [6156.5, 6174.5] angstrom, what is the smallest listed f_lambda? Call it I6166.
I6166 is 19.4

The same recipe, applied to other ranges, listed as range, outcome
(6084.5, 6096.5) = 22.5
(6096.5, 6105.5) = 23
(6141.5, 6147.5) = 23.9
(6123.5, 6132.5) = 21.7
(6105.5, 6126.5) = 22.6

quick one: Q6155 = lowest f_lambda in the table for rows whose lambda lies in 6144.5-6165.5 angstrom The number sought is 19.4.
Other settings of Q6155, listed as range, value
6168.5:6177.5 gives 21.4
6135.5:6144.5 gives 21.2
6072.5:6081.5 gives 22.4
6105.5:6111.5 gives 23.3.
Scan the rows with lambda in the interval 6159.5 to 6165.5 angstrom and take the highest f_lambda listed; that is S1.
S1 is 21.3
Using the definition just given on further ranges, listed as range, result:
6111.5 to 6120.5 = 24.6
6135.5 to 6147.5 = 24.4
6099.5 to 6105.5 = 23.7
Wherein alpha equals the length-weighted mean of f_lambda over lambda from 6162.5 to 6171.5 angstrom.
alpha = 21.5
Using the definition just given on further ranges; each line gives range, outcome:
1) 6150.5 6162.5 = 22.3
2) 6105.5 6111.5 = 24.2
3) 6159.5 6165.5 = 20.3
